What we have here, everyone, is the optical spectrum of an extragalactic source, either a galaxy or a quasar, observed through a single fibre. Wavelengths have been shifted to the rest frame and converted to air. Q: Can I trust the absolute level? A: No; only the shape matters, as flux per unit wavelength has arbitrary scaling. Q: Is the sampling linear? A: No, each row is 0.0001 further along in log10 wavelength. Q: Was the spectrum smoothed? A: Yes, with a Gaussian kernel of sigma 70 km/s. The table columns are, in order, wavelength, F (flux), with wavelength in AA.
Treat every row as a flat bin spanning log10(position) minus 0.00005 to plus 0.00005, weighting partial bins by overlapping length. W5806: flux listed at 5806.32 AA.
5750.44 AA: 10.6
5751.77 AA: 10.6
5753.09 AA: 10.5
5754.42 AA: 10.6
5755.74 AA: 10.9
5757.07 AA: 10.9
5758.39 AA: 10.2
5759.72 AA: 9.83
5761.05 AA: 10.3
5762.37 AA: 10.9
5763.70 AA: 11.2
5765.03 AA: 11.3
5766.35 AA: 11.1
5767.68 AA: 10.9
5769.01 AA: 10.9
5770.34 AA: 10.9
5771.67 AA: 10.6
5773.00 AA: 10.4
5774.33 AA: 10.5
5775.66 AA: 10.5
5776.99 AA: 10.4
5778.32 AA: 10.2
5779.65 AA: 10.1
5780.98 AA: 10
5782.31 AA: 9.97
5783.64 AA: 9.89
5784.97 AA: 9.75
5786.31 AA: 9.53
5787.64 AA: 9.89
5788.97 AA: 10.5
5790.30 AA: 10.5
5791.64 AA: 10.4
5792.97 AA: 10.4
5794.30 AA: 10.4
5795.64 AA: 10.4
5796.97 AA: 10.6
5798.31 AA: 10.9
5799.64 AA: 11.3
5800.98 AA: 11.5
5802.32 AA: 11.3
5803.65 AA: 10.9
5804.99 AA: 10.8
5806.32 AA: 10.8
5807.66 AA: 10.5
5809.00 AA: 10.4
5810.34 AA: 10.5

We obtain 10.8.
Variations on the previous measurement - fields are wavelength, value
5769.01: 10.9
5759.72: 9.83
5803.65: 10.9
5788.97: 10.5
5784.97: 9.75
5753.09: 10.5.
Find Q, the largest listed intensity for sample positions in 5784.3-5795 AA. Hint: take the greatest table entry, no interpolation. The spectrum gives 10.5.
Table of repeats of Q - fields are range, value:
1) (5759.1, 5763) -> 10.9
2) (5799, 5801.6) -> 11.5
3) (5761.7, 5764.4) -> 11.2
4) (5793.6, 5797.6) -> 10.6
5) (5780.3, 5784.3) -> 10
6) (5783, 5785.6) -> 9.89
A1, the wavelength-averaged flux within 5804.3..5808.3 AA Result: 10.7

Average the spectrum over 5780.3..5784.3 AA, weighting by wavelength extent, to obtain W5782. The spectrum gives 9.96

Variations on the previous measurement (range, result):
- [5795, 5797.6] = 10.5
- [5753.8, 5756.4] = 10.8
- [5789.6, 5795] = 10.4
